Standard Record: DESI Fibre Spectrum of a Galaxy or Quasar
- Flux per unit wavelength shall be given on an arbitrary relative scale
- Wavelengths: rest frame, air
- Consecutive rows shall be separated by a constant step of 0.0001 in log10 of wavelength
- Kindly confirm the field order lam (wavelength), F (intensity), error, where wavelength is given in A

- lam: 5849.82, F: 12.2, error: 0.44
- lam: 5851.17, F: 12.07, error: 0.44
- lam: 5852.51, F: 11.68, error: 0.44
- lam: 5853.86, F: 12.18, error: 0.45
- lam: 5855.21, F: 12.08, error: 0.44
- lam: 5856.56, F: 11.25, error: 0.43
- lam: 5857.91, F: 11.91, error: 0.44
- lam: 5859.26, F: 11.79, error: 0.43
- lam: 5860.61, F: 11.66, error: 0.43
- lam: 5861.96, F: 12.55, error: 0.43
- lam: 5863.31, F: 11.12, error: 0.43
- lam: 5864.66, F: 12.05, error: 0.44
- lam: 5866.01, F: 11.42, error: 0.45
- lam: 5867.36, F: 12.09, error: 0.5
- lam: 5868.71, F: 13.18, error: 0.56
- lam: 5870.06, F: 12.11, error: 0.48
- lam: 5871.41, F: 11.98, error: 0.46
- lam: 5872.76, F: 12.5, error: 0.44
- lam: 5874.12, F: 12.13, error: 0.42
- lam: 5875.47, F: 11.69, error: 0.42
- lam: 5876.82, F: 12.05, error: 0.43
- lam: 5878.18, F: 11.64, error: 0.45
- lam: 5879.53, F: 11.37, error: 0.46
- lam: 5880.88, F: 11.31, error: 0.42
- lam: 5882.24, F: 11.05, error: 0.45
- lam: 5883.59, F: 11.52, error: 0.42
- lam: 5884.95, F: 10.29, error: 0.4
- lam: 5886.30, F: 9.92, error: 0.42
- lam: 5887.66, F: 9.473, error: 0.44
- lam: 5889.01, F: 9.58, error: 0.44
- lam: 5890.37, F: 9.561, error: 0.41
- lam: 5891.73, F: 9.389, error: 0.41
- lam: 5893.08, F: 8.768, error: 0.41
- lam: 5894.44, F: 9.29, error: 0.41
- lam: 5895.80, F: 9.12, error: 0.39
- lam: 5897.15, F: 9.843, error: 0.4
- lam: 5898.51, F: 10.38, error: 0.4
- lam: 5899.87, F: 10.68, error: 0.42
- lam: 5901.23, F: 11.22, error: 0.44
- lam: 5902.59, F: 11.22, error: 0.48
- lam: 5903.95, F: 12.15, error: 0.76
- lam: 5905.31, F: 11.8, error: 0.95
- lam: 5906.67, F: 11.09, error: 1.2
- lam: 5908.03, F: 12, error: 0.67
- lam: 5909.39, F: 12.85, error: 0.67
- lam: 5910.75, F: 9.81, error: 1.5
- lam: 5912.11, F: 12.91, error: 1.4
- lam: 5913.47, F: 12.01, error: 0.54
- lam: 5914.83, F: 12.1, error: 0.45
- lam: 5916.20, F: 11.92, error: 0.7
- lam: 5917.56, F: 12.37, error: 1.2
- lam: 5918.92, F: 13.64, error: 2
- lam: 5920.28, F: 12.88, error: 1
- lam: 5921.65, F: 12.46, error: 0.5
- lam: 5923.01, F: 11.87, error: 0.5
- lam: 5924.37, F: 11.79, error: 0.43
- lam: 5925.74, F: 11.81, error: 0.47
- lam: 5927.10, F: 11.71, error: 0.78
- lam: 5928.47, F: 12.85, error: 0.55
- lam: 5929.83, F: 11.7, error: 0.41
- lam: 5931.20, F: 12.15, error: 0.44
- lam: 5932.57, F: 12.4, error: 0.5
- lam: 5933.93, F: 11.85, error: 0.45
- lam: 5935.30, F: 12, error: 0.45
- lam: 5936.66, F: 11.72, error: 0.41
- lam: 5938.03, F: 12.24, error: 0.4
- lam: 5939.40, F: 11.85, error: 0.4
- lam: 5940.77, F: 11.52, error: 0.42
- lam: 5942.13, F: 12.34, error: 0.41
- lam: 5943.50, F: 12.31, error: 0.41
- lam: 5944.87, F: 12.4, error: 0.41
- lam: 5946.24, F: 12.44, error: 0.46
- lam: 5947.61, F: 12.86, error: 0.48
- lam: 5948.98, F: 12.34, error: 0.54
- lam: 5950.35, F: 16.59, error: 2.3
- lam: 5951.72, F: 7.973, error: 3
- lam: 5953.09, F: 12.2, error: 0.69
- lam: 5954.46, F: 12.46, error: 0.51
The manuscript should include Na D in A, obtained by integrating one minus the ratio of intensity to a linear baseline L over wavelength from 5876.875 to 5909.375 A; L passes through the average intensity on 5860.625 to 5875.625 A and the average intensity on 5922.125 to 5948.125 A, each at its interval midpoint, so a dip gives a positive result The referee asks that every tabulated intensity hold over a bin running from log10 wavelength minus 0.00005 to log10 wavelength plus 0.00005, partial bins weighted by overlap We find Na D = 3.91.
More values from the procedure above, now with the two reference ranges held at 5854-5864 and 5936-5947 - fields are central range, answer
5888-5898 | 2.1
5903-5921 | -0.2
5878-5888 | 0.9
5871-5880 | -0.1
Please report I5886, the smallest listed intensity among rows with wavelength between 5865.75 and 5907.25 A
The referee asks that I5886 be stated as 8.768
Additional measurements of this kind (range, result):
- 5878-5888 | 9.473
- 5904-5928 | 9.81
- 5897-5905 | 9.843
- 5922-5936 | 11.7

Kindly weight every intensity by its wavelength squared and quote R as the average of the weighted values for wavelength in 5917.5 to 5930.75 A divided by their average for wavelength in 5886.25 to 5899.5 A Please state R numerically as 1.3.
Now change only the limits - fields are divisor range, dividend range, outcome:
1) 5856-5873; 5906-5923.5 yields 1.03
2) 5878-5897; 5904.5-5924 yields 1.21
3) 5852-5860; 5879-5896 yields 0.86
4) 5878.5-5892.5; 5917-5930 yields 1.20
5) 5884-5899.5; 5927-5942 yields 1.26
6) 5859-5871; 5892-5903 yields 0.84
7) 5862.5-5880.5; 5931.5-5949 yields 1.04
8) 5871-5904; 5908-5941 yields 1.15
